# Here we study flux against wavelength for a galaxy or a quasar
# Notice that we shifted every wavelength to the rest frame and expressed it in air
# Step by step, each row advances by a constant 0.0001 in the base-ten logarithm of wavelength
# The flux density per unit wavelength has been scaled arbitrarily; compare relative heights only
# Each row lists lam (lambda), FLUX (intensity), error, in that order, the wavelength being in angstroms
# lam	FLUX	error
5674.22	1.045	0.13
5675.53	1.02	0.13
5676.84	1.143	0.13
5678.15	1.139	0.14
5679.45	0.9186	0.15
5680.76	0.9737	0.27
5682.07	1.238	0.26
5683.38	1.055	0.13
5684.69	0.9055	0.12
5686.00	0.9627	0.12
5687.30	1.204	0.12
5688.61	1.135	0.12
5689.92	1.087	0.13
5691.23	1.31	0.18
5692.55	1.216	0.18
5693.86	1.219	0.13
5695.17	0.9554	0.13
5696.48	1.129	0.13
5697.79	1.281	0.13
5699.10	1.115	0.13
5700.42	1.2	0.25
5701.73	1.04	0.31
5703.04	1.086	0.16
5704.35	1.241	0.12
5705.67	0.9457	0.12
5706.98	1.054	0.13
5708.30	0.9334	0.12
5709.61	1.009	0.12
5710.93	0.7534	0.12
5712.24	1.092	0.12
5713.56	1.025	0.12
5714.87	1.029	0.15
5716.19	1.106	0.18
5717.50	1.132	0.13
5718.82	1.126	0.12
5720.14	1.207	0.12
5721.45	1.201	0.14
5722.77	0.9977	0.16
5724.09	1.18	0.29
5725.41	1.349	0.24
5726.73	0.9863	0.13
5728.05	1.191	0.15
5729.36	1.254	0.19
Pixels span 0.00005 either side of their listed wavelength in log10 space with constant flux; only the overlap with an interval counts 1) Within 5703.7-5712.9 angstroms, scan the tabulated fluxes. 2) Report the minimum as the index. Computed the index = 0.7534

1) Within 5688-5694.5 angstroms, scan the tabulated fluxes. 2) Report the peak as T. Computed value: 1.31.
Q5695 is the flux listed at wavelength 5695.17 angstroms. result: 0.9554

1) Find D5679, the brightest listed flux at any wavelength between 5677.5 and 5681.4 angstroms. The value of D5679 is 1.139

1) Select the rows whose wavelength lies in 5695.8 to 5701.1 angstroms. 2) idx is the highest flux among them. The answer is 1.281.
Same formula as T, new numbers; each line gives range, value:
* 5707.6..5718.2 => 1.132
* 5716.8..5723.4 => 1.207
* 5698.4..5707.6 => 1.241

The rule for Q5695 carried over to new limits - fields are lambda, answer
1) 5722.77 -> 0.9977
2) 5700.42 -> 1.2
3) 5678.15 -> 1.139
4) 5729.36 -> 1.254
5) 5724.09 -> 1.18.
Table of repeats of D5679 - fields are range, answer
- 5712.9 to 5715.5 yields 1.029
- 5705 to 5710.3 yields 1.054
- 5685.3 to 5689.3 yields 1.204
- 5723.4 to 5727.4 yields 1.349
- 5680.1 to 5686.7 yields 1.238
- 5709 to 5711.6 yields 1.009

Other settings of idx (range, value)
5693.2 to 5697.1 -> 1.219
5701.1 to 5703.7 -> 1.086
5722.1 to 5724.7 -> 1.18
